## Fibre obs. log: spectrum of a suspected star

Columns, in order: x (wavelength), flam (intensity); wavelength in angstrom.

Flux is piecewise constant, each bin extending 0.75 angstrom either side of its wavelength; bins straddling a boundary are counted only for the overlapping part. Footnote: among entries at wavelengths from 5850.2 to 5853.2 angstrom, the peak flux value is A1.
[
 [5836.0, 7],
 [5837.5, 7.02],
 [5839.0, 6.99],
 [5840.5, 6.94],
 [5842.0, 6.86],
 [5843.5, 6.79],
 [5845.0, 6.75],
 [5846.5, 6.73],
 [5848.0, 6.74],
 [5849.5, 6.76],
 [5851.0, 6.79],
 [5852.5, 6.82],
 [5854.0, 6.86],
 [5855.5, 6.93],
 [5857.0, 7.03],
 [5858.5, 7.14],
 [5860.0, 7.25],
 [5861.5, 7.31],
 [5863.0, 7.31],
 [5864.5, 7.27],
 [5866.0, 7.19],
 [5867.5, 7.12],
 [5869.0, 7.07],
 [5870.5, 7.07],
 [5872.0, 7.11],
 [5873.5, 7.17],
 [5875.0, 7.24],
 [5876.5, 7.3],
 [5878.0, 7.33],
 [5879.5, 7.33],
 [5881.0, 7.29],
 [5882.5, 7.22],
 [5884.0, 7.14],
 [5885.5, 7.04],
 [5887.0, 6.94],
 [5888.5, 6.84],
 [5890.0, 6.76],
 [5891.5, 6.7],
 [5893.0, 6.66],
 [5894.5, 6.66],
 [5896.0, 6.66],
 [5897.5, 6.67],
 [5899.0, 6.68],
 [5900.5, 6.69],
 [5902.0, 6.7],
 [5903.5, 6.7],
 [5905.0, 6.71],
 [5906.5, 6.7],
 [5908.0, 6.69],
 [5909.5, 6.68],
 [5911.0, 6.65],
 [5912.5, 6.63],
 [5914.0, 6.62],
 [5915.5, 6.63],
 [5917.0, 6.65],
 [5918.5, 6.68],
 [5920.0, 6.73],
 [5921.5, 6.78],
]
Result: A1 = 6.82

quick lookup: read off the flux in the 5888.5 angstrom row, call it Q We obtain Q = 6.84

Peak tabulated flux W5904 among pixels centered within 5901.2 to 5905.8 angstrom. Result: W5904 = 6.71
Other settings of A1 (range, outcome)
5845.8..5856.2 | 6.93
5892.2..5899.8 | 6.68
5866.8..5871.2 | 7.12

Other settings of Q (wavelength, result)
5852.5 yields 6.82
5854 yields 6.86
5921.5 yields 6.78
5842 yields 6.86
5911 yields 6.65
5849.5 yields 6.76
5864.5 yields 7.27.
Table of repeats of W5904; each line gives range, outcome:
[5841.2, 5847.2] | 6.86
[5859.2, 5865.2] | 7.31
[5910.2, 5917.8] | 6.65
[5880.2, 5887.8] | 7.29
